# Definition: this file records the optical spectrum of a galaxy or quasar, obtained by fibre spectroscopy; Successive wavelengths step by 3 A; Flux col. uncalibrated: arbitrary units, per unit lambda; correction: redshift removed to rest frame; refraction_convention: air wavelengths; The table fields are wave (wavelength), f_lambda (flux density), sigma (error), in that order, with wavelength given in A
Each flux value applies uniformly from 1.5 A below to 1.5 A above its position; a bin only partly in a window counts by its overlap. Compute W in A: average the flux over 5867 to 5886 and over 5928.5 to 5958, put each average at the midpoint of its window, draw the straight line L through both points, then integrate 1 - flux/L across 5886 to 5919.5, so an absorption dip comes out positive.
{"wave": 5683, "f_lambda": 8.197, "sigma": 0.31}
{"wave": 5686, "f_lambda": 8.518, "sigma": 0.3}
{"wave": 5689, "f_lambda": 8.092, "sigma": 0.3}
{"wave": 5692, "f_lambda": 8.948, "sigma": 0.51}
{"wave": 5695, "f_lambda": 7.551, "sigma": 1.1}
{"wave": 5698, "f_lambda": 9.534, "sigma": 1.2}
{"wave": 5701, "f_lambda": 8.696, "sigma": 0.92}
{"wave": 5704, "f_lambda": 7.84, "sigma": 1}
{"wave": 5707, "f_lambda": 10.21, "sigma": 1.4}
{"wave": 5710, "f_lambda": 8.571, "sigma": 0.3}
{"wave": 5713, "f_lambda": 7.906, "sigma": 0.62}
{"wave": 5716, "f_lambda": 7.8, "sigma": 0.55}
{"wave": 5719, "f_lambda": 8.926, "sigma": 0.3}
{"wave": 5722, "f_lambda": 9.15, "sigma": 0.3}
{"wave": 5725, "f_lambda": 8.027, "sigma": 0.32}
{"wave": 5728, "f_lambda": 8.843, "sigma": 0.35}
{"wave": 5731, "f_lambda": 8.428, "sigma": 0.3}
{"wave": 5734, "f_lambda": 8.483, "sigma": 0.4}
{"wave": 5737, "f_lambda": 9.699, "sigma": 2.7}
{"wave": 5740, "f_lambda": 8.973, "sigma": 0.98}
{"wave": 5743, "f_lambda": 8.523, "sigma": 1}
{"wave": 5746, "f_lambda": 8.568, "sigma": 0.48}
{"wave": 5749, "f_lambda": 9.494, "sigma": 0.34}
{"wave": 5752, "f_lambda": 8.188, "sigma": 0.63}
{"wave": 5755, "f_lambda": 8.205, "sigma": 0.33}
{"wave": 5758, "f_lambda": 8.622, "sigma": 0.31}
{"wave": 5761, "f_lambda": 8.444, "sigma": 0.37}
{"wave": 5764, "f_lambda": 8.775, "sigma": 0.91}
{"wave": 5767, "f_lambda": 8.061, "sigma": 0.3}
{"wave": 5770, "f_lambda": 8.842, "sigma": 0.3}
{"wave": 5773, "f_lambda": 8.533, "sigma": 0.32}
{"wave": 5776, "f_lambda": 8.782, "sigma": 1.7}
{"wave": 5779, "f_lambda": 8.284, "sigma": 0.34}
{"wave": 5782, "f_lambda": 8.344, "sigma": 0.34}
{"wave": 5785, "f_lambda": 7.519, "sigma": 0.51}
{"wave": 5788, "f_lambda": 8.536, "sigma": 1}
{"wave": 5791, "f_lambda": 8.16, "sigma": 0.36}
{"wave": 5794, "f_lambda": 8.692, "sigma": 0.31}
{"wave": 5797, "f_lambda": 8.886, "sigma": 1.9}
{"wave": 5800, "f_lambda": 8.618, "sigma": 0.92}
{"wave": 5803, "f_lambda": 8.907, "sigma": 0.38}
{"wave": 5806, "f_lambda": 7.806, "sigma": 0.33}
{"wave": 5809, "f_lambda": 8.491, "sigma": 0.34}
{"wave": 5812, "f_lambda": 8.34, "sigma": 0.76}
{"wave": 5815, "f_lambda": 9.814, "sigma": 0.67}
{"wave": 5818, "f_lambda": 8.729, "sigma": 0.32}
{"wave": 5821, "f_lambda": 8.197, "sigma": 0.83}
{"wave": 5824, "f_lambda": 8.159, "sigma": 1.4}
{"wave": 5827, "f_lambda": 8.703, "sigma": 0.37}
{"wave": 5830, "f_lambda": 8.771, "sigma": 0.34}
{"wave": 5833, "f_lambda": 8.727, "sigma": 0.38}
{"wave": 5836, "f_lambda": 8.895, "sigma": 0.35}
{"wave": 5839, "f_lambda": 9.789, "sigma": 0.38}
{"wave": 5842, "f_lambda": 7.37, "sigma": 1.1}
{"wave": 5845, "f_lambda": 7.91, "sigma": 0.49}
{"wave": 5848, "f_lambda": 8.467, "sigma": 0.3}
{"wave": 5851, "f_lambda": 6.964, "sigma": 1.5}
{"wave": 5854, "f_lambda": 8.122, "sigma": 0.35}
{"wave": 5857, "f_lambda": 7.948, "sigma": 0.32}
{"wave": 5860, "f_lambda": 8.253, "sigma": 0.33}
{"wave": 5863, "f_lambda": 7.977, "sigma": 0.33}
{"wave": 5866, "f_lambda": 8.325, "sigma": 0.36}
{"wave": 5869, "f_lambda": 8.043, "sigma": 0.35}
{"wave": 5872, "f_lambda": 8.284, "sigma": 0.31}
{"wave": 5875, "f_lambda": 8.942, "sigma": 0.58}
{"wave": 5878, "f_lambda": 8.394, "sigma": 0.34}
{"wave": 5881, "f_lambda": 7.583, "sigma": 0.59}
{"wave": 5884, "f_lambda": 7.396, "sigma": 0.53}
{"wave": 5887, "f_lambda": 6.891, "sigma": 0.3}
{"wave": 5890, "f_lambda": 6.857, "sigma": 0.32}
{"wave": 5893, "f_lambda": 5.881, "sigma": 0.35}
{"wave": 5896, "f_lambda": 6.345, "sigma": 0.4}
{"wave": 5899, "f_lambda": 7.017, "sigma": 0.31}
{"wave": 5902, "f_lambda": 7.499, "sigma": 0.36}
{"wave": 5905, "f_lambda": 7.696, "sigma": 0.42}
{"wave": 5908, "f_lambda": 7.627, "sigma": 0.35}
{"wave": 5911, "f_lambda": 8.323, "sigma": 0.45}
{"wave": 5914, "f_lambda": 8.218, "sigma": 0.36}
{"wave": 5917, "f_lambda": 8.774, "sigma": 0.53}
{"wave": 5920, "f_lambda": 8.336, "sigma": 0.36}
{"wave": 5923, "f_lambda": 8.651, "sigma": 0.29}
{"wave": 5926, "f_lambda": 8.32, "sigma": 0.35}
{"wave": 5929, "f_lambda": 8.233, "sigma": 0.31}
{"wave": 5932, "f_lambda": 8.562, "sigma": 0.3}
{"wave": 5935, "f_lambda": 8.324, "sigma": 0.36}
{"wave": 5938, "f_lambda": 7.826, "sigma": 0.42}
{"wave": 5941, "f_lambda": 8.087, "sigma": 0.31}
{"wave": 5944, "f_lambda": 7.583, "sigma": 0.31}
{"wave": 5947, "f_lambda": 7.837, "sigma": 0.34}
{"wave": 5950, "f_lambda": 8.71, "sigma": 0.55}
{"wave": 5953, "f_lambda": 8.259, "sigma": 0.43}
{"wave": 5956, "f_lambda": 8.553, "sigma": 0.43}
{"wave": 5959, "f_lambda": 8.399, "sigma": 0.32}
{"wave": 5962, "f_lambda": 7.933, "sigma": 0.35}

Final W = 3.0 A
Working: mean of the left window 8.08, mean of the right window 8.2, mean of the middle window 7.41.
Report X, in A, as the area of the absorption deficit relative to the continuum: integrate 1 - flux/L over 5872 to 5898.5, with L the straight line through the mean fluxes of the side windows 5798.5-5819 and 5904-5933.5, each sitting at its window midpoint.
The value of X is 3.4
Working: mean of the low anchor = 8.67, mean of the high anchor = 8.28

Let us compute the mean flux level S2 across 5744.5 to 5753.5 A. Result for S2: 8.75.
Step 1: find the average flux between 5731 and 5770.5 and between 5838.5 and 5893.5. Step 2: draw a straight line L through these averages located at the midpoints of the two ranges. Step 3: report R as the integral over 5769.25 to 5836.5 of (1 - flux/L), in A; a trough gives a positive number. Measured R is -2.0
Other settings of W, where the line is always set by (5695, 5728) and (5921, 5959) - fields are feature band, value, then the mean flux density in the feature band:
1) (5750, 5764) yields 0.2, 8.45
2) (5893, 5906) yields 2.1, 6.97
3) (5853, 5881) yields 0.5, 8.22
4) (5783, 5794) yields 0.4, 8.17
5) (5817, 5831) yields -0.1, 8.49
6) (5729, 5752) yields -0.7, 8.84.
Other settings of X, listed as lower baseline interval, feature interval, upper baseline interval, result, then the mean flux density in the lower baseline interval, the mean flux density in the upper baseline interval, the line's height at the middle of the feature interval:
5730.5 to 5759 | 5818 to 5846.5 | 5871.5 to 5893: -1.8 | 8.73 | 7.61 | 8.02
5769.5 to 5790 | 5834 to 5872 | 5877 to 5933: -1.0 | 8.38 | 7.7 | 7.98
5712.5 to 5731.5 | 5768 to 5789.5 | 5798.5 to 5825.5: 0.3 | 8.47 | 8.56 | 8.53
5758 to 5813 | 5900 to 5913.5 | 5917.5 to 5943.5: 0.8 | 8.45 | 8.28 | 8.31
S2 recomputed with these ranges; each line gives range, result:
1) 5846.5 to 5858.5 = 7.88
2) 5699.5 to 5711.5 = 8.83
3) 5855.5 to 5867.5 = 8.13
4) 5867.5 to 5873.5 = 8.16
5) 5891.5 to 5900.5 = 6.41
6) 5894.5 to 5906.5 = 7.14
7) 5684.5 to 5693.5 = 8.52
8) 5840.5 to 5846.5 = 7.64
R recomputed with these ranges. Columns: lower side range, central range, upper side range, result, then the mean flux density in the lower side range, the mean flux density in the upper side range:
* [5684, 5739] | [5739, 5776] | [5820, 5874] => -0.4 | 8.62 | 8.28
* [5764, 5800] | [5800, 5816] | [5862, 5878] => -0.4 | 8.44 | 8.33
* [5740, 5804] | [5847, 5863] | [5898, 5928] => 0.6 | 8.53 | 8.07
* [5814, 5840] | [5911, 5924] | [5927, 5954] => -0.3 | 8.83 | 8.16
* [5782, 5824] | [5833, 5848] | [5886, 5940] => -0.5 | 8.5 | 7.75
